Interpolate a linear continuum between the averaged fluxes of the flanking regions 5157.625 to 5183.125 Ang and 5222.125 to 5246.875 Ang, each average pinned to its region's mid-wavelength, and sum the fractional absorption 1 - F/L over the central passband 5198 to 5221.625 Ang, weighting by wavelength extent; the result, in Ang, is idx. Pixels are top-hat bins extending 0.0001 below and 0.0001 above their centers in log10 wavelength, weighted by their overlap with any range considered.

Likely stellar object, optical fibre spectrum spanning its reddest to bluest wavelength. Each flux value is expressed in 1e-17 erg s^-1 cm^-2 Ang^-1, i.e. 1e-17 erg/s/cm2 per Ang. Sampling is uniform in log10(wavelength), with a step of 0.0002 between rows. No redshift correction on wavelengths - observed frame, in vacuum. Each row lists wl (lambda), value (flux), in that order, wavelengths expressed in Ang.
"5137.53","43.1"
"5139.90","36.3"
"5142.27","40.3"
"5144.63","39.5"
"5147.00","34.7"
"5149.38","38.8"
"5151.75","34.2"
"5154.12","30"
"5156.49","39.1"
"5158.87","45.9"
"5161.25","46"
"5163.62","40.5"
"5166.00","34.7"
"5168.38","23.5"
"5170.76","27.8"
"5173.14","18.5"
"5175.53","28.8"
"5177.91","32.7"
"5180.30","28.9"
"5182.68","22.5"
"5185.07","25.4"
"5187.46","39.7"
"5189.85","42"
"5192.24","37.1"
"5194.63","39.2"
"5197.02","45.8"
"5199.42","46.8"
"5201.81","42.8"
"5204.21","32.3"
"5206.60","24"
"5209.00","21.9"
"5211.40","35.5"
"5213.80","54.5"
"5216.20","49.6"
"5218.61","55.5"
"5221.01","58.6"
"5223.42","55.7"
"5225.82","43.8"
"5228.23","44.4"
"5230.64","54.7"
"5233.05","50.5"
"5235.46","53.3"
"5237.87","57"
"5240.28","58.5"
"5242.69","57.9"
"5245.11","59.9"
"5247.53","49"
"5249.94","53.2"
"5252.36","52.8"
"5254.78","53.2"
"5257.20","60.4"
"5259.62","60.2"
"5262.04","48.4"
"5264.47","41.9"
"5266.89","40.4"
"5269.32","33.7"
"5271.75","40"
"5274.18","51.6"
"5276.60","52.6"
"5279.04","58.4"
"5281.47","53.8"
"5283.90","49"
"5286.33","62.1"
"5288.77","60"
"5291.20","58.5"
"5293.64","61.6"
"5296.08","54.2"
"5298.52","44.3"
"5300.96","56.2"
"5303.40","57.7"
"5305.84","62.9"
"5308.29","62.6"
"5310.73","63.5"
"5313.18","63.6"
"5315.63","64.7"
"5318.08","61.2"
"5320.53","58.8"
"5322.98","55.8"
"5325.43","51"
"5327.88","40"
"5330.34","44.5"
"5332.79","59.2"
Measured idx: 1.9 Ang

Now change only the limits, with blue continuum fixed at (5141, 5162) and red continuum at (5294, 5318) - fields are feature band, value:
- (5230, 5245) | -1.71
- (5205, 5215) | 2.70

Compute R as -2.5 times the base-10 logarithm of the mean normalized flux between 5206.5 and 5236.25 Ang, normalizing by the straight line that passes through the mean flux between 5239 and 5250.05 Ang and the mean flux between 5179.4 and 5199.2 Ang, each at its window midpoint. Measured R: 0.02 mag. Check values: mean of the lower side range 35.8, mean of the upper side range 56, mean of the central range 47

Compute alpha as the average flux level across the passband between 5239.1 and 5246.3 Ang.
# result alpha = 58.8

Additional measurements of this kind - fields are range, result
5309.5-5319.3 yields 63.2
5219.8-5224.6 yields 57.1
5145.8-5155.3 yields 34.4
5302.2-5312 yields 61.7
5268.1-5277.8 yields 44.5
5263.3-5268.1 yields 41.2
